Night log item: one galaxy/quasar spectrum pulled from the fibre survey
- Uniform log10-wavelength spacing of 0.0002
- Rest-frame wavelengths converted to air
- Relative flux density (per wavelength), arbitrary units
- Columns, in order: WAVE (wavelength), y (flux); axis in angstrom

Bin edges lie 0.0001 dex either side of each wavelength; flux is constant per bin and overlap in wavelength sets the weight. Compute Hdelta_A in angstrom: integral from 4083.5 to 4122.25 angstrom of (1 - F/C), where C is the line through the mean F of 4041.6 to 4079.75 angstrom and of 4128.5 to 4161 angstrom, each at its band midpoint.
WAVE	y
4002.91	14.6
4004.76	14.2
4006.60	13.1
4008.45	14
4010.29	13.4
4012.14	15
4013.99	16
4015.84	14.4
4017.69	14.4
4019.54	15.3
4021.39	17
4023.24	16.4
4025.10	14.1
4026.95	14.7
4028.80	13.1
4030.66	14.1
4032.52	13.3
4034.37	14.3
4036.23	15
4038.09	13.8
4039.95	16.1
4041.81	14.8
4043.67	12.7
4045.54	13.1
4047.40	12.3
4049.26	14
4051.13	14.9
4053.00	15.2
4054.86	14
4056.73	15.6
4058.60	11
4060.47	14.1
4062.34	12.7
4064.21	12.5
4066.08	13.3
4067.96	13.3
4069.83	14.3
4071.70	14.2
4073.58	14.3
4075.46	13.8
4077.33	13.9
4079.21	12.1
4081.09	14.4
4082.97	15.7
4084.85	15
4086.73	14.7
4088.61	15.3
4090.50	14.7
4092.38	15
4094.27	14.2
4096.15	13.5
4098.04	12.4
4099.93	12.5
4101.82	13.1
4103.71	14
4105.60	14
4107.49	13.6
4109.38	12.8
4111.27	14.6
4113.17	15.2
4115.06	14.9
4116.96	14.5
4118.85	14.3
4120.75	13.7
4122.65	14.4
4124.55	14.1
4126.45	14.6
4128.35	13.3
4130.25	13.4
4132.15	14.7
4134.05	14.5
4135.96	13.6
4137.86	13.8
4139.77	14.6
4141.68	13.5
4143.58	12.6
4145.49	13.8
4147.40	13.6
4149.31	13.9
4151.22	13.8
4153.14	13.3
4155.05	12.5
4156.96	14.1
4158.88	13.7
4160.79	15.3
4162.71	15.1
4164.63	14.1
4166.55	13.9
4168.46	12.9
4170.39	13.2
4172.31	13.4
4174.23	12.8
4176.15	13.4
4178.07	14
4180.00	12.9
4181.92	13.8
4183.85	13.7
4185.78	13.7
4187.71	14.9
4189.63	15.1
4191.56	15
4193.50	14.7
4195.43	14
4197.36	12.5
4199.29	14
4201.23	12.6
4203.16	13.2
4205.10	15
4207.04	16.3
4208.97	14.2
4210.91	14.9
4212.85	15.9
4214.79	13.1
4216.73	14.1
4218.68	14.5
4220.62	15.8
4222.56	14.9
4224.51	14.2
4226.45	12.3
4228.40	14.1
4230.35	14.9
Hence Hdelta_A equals -1.2 angstrom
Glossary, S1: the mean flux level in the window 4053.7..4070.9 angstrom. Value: 13.5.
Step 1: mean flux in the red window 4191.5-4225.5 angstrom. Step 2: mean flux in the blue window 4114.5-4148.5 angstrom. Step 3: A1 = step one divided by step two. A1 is 1.03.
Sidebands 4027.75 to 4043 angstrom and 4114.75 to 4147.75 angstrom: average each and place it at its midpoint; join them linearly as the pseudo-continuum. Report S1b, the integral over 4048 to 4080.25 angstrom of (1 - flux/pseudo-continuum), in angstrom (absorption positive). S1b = 1.1 angstrom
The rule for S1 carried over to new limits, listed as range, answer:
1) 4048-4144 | 14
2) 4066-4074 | 13.9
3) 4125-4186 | 13.7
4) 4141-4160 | 13.5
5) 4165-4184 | 13.4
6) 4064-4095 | 14.2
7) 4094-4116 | 13.7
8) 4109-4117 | 14.5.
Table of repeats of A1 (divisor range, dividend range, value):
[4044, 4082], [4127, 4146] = 1.01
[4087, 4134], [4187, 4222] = 1.03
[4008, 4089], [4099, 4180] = 0.97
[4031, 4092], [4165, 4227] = 1.00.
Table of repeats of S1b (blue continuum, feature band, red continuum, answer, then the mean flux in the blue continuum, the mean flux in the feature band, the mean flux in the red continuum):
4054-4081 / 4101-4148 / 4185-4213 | -0.3 angstrom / 13.5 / 14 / 14.4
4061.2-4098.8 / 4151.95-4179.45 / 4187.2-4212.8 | 1.1 angstrom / 14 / 13.7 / 14.4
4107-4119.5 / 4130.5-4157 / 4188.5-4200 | 1.0 angstrom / 14.3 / 13.7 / 14.2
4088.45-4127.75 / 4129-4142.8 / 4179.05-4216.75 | 0.1 angstrom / 14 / 14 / 14.2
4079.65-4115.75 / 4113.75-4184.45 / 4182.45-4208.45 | 1.7 angstrom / 14.2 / 13.8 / 14.2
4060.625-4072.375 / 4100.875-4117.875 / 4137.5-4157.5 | -0.7 angstrom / 13.4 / 14.1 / 13.6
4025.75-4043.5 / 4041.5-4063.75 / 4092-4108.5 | 0.7 angstrom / 14.3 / 13.6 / 13.5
